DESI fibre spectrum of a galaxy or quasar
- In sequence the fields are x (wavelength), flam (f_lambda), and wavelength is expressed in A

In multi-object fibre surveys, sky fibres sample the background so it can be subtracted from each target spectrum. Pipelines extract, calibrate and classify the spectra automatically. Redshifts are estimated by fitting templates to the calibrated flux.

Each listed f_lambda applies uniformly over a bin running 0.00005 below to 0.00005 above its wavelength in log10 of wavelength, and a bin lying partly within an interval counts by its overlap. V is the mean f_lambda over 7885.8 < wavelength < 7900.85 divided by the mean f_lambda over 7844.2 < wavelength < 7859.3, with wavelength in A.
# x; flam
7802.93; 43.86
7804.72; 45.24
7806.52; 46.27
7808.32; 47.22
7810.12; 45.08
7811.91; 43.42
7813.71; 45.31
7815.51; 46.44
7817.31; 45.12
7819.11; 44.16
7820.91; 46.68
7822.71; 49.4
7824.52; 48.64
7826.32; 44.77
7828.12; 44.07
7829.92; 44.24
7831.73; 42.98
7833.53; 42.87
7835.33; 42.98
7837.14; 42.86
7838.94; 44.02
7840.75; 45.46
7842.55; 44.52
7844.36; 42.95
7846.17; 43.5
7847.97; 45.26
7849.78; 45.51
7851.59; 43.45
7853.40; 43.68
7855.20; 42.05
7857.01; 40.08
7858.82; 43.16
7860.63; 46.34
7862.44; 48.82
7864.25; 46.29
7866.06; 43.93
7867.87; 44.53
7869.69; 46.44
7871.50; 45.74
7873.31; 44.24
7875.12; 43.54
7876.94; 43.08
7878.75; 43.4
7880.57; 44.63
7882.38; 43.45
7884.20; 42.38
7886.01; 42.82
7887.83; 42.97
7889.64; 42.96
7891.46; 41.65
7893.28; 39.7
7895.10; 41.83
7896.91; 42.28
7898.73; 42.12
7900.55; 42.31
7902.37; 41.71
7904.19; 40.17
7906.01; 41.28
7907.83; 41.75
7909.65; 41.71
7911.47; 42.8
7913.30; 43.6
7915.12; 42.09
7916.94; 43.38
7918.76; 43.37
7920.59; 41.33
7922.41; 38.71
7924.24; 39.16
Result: 0.97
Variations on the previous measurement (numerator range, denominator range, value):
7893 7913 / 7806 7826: 0.90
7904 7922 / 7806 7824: 0.92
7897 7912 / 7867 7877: 0.93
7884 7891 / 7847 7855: 0.97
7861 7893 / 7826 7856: 1.01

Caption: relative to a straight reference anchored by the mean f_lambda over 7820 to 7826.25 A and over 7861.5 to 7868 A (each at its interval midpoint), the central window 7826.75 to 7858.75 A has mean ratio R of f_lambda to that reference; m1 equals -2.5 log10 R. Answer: 0.081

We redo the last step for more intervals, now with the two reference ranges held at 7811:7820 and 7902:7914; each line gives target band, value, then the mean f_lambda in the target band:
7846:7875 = -0.03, 44.6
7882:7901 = 0.00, 42.2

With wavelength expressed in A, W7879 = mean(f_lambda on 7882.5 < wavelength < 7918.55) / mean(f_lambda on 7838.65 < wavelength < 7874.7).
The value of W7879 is 0.95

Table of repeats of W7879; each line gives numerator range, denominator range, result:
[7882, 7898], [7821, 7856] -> 0.95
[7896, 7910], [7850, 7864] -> 0.94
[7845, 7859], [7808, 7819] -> 0.96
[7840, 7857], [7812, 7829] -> 0.95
